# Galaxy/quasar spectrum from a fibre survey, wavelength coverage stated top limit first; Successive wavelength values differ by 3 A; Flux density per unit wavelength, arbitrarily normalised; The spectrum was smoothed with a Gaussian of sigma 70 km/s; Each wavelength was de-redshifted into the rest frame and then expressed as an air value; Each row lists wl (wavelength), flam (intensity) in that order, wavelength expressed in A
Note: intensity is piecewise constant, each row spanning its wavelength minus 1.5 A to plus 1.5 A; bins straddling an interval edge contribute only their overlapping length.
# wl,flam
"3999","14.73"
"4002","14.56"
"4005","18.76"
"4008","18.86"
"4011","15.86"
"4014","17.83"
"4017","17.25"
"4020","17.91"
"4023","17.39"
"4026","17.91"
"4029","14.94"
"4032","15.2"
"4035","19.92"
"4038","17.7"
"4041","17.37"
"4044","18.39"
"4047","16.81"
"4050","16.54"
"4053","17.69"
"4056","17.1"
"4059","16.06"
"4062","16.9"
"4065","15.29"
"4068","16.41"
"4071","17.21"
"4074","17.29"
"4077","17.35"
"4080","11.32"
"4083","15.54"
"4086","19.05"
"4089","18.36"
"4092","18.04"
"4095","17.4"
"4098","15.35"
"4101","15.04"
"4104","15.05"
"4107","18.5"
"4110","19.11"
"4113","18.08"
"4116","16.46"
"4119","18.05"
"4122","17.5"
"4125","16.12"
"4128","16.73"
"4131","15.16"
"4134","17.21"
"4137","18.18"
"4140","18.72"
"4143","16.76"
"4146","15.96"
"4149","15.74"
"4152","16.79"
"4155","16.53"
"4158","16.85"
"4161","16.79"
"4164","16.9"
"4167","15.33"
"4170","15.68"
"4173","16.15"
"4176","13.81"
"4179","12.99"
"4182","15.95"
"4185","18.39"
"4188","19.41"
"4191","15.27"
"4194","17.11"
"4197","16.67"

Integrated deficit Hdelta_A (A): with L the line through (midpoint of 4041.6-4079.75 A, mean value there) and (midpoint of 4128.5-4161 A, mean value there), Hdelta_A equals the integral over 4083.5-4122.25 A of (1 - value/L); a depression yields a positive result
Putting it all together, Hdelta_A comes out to -1.3 A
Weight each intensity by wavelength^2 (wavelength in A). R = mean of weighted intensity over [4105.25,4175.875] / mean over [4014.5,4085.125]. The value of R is 1.0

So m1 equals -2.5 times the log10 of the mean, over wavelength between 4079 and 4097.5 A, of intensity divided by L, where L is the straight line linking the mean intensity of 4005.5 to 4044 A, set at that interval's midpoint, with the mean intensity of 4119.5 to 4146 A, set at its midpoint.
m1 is 0.032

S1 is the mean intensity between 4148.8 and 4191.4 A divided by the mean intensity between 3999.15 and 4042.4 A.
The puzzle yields 0.94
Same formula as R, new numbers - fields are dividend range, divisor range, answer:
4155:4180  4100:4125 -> 0.94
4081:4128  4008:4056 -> 1.02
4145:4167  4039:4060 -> 1.01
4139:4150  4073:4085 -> 1.12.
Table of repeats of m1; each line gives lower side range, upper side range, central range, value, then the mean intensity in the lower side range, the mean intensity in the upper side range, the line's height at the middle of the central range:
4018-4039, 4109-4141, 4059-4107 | 0.06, 17.3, 17.3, 17.3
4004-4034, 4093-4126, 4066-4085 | 0.08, 17.2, 17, 17.1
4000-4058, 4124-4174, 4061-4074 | 0.03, 17.2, 16.6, 17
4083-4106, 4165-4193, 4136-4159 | -0.04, 16.8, 15.9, 16.3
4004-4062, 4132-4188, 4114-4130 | -0.02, 17.3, 16.4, 16.7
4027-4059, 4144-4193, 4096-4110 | 0.02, 17.1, 16.2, 16.7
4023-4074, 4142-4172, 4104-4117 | -0.07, 17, 16.3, 16.6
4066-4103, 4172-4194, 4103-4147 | -0.06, 16.5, 16.1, 16.3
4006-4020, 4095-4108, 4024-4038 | 0.01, 17.5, 16.1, 17.2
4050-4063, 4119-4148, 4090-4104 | 0.04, 16.9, 17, 16.9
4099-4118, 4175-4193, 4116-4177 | 0.00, 17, 16.1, 16.5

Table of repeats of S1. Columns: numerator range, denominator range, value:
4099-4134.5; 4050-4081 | 1.03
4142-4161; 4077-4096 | 0.99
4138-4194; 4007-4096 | 0.96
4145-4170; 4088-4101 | 0.96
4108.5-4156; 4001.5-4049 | 0.98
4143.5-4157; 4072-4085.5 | 1.04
